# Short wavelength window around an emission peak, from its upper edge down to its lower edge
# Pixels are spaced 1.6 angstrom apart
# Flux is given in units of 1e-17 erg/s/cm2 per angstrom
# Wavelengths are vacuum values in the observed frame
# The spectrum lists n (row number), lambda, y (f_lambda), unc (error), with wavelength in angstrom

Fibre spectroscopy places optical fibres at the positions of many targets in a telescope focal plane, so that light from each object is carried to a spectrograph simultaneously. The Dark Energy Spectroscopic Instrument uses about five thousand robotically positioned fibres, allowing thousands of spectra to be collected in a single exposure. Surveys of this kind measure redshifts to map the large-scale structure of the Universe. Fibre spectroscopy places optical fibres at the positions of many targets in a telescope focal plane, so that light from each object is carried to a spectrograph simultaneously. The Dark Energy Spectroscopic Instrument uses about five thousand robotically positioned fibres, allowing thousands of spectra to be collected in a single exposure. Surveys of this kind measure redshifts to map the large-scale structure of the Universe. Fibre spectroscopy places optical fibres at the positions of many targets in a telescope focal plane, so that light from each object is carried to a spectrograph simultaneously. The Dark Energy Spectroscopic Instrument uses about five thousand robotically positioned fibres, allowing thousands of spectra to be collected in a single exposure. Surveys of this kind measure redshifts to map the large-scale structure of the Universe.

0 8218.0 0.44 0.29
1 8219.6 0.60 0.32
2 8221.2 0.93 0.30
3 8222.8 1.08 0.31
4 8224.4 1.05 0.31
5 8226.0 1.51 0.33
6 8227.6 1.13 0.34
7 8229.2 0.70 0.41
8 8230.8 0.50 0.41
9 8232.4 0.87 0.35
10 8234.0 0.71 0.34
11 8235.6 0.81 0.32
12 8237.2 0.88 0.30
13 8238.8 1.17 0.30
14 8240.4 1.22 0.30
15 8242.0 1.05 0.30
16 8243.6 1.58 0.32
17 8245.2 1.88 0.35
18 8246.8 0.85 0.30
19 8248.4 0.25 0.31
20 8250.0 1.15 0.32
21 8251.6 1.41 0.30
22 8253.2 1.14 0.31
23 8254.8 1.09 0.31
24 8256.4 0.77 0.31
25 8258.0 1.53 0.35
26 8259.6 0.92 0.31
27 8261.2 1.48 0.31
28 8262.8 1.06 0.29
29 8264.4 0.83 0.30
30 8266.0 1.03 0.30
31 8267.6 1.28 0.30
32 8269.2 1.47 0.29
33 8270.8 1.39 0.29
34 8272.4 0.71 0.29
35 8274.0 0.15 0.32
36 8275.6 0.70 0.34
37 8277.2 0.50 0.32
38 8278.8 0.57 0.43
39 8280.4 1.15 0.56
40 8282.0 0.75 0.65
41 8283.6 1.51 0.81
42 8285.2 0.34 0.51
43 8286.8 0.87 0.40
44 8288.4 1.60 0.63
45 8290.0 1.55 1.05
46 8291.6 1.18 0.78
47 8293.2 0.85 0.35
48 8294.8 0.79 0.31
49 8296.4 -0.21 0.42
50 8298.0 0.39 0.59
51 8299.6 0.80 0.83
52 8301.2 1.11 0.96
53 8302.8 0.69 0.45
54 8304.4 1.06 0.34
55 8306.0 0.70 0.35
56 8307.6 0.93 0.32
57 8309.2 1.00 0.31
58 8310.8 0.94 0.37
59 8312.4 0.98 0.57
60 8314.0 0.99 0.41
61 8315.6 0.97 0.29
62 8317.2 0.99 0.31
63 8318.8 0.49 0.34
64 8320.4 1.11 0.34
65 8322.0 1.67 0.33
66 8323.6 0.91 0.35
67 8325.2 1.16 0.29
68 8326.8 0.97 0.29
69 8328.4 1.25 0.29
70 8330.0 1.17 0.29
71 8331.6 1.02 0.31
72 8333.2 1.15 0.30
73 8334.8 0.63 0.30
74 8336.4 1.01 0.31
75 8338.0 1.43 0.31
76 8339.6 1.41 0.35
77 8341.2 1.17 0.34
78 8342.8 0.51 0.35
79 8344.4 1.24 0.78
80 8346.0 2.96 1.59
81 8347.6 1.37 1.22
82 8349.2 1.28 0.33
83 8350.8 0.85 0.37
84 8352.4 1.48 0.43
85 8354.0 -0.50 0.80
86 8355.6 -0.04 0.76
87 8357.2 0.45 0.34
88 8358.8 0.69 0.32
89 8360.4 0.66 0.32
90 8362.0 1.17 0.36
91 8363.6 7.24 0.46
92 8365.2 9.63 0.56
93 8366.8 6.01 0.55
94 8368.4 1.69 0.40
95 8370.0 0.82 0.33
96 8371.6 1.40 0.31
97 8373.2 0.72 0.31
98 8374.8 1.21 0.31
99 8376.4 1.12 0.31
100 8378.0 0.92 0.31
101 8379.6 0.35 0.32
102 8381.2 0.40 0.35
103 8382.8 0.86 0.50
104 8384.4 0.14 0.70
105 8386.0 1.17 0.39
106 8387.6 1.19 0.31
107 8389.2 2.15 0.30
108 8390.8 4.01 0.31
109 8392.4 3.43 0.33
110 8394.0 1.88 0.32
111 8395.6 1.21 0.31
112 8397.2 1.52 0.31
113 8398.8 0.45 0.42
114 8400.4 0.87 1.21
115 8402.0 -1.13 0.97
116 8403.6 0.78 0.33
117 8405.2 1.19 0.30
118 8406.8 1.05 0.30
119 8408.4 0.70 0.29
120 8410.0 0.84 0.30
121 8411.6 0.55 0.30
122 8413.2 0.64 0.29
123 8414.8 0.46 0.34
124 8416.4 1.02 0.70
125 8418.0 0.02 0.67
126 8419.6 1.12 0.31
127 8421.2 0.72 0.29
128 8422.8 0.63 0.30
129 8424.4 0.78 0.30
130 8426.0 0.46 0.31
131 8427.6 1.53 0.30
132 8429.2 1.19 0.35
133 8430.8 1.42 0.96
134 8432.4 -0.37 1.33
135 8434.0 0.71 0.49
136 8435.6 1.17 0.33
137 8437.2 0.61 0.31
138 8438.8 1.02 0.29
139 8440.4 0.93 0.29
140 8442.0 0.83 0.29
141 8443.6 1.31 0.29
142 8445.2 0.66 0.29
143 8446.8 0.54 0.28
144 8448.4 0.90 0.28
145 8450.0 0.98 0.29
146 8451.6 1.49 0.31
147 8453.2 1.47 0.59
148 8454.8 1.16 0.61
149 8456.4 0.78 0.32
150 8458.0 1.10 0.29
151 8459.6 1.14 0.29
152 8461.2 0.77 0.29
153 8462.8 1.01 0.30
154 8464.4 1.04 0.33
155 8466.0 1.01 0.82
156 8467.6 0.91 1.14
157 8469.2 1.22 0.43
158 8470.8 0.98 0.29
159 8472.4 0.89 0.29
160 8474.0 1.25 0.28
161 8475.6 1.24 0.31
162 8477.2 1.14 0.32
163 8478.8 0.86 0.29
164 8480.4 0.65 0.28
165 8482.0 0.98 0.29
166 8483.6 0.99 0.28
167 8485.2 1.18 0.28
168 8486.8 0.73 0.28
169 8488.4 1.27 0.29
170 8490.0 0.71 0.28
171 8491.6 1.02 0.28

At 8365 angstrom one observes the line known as Halpha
